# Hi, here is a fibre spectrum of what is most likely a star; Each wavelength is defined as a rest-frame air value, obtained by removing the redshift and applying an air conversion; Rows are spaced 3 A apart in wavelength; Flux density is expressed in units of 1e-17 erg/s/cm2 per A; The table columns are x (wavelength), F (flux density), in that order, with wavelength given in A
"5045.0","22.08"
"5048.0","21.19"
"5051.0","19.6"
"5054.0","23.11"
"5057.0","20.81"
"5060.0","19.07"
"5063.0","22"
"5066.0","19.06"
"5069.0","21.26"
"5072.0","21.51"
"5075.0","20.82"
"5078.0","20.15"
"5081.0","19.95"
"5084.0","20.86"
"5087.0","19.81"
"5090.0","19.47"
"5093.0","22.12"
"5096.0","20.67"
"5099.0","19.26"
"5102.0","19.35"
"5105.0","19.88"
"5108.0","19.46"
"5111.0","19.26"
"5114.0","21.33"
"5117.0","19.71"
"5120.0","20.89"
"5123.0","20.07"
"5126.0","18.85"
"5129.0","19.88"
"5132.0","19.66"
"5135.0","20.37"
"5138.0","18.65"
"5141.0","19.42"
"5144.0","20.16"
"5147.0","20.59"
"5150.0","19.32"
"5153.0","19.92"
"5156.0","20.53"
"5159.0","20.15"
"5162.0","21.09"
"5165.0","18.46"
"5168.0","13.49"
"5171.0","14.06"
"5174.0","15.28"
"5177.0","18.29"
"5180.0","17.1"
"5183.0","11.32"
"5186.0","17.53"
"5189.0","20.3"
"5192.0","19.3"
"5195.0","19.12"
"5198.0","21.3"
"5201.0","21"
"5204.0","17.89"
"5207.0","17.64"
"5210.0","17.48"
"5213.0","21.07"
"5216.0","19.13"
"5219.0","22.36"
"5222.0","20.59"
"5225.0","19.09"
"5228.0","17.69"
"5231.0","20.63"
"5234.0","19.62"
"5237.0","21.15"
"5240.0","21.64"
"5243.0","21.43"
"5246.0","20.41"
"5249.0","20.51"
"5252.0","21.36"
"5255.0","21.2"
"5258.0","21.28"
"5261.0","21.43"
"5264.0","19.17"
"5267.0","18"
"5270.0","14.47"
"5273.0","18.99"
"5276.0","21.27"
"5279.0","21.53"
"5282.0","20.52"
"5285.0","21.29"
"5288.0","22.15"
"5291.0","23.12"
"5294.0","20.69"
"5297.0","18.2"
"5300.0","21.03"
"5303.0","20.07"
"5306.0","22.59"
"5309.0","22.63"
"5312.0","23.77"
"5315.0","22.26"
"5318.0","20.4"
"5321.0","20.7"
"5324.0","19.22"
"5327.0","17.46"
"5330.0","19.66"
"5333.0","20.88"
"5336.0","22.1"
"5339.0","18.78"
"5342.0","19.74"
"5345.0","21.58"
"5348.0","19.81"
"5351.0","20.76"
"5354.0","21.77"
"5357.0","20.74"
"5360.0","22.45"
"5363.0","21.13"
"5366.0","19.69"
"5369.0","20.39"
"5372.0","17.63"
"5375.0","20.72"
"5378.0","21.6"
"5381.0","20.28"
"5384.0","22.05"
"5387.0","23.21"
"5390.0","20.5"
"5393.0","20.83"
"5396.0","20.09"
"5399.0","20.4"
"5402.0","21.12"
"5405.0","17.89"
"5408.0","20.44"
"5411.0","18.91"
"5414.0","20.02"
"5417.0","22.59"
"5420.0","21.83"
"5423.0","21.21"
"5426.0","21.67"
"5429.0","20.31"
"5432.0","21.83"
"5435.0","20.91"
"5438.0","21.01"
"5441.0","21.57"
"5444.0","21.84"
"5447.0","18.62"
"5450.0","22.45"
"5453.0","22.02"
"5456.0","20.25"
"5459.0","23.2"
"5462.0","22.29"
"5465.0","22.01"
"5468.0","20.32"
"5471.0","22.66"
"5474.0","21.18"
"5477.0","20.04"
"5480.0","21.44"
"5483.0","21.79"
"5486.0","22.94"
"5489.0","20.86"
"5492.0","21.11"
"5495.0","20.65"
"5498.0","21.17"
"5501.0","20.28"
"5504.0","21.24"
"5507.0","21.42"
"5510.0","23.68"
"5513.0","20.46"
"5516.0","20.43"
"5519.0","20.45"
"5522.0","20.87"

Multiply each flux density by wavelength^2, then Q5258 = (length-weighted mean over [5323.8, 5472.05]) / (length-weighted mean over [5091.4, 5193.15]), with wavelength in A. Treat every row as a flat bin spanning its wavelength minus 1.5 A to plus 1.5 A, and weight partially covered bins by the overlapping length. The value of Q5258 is 1.21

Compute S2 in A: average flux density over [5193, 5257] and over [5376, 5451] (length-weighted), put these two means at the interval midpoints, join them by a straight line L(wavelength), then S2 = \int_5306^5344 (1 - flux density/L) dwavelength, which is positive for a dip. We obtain -0.3 A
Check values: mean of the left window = 20.1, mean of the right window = 20.9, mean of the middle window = 20.7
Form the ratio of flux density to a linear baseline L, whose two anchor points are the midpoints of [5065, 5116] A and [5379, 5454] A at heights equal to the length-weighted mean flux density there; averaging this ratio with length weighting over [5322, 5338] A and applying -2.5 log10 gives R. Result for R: 0.048 mag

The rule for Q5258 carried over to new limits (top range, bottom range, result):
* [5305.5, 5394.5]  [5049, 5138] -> 1.13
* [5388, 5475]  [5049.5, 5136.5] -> 1.18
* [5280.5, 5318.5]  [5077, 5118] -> 1.15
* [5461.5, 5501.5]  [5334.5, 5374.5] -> 1.09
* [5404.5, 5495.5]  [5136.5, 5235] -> 1.25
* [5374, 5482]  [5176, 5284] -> 1.16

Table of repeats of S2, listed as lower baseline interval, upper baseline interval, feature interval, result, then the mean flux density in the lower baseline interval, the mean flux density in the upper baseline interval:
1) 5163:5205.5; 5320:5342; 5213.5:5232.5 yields -2.0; 17.5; 19.8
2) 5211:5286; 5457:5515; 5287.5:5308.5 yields -0.7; 20.2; 21.5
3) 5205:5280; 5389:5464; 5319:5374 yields 0.7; 19.9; 21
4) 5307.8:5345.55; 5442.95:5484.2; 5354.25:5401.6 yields 0.3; 20.7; 21.4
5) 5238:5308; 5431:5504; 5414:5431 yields -0.2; 20.6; 21.3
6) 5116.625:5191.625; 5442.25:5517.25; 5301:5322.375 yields -2.0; 18.6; 21.4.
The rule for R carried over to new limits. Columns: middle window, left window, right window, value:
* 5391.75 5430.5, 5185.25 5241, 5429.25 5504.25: 0.02 mag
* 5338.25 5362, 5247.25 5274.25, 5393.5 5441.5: -0.03 mag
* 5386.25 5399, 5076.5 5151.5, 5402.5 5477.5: 0.00 mag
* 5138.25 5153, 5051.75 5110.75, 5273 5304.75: 0.04 mag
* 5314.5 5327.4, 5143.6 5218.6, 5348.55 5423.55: 0.00 mag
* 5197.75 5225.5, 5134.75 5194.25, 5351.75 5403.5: -0.05 mag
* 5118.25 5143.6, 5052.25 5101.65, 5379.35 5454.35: 0.05 mag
